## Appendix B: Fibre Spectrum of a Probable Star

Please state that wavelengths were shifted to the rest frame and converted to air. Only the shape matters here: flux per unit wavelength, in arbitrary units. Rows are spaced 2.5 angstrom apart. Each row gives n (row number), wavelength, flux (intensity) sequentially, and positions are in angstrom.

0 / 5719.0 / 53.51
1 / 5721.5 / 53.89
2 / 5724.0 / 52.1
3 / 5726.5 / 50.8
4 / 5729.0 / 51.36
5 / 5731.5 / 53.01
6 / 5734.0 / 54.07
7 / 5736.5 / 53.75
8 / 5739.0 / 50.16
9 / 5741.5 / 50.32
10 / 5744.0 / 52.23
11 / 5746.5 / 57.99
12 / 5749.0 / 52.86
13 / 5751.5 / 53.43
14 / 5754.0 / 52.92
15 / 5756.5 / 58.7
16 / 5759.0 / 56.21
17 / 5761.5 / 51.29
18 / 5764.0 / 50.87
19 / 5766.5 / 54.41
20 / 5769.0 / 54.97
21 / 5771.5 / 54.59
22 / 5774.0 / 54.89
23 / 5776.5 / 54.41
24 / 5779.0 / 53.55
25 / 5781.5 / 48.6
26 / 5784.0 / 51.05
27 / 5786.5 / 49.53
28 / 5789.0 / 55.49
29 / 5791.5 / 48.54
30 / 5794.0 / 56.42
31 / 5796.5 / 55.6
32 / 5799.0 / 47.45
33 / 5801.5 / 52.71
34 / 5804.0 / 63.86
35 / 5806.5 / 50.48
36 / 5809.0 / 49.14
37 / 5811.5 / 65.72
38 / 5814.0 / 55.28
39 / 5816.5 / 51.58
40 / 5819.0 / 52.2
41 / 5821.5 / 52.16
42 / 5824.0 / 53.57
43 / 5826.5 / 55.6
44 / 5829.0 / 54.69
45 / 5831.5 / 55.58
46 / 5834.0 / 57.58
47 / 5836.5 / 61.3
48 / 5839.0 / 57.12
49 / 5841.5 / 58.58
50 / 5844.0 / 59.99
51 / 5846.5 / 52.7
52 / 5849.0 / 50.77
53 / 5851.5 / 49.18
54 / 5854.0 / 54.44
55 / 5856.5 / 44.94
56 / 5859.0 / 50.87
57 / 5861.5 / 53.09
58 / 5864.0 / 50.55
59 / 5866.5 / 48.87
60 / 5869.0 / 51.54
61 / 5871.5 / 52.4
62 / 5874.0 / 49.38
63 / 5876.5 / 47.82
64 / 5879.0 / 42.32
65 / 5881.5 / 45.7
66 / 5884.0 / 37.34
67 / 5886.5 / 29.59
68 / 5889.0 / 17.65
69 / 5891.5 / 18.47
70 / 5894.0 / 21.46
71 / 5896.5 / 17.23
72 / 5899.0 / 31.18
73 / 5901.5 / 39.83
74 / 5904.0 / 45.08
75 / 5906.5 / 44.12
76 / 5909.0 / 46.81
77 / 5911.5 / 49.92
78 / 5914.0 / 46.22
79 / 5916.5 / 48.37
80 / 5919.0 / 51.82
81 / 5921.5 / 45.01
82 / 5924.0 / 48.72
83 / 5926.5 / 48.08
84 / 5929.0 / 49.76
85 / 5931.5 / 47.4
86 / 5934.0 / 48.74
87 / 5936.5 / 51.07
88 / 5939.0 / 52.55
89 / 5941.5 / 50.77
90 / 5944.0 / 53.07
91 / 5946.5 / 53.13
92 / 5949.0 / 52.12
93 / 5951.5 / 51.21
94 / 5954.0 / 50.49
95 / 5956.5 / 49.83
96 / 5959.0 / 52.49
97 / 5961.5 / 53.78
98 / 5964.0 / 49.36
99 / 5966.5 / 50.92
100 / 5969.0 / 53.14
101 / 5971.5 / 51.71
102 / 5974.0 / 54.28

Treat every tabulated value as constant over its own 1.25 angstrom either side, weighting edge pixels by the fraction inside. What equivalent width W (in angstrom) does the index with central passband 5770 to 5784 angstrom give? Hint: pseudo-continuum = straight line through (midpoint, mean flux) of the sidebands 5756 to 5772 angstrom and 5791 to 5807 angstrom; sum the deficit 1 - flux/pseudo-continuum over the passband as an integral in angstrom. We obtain 0.3 angstrom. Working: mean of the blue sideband 54.2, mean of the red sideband 54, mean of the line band 53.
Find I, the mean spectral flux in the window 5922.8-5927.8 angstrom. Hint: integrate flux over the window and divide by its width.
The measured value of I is 48.4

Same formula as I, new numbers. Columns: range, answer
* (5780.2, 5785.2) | 49.9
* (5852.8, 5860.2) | 50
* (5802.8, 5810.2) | 54.5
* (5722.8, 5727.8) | 51.4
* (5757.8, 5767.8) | 53.2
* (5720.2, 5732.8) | 52.2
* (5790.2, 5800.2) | 52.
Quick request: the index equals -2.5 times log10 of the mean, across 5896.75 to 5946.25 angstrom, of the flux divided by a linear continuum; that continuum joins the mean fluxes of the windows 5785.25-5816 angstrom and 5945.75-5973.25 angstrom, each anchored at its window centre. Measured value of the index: 0.119 mag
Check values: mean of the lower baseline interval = 54.1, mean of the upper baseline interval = 51.7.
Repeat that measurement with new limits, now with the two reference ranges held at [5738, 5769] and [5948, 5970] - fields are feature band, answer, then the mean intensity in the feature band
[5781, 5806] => 0.00 mag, 53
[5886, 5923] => 0.37 mag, 37.1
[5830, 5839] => -0.10 mag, 57.9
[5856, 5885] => 0.09 mag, 48.1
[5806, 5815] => -0.05 mag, 55.5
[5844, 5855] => 0.00 mag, 52.6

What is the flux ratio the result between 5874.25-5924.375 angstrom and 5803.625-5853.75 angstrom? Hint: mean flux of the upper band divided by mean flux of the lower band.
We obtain 0.7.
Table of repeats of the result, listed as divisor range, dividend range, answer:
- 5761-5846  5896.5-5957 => 0.87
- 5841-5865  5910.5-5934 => 0.92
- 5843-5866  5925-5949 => 0.98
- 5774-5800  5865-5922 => 0.77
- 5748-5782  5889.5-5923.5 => 0.72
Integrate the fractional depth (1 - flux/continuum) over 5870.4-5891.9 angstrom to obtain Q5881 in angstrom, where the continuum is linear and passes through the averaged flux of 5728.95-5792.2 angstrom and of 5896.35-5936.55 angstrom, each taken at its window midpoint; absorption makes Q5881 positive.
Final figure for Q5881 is 3.9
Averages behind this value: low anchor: 53.1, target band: 38.5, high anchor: 45.2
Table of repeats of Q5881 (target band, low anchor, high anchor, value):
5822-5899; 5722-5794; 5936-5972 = 8.66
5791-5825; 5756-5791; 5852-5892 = -2.74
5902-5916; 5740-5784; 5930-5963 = 1.50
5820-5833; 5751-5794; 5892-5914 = -2.21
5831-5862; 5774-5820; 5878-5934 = -4.59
